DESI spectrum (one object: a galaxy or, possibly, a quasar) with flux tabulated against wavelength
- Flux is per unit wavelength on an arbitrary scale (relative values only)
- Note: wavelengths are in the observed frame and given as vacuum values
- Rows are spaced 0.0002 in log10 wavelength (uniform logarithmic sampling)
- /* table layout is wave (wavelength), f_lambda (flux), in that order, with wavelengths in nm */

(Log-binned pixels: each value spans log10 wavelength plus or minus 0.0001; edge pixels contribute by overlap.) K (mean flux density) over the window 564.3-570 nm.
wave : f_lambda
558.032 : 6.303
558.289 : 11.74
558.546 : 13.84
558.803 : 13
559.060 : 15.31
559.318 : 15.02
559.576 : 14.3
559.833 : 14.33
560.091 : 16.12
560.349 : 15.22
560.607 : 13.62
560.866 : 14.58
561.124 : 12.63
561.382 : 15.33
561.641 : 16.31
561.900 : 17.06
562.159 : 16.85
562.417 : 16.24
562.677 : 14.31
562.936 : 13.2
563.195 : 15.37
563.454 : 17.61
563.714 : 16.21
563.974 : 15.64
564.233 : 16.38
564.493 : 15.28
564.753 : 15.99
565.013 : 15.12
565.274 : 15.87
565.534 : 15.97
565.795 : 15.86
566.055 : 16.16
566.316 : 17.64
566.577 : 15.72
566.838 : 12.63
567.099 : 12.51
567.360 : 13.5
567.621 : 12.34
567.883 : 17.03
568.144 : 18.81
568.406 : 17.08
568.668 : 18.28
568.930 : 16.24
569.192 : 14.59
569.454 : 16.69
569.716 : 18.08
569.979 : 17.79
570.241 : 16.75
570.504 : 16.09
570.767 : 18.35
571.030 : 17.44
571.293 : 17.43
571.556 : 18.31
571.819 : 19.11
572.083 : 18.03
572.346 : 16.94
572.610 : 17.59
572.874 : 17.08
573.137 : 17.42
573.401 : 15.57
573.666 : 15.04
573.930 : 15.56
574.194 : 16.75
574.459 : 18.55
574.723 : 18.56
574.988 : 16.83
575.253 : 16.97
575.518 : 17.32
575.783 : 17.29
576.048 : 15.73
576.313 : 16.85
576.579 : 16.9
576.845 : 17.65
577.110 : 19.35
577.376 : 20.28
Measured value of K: 15.8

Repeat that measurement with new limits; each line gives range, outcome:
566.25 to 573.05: 16.6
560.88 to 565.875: 15.6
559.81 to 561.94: 15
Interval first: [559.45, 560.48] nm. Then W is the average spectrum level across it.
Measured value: 15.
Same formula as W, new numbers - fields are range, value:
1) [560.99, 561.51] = 14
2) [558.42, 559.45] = 14.3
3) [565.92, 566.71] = 16.5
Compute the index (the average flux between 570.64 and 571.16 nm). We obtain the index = 17.9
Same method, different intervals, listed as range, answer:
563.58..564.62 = 15.9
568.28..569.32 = 16.5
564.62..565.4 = 15.6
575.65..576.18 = 16.5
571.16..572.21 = 18.2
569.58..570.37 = 17.5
